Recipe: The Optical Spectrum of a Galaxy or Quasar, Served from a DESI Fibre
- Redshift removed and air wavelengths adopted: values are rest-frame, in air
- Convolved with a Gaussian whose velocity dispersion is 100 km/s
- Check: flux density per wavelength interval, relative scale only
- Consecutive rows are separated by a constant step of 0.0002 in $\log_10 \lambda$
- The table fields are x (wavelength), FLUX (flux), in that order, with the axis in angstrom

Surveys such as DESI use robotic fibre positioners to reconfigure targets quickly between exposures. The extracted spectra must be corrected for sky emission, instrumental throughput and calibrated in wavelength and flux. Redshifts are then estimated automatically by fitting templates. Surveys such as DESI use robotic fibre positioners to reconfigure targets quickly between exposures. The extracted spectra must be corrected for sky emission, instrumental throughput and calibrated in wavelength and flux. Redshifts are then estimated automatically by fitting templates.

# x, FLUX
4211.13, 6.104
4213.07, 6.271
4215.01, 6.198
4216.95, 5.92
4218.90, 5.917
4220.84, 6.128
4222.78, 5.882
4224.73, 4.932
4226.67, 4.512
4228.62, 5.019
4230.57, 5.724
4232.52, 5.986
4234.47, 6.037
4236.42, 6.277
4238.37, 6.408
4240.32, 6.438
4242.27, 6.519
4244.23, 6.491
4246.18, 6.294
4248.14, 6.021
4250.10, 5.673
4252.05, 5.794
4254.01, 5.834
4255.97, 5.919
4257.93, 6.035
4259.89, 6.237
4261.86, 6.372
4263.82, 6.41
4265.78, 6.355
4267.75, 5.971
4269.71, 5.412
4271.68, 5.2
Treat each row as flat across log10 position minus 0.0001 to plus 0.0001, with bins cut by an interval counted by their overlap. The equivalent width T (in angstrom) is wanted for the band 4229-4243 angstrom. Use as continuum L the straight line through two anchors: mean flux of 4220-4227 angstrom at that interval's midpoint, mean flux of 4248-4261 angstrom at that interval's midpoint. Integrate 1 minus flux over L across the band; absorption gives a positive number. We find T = -1.3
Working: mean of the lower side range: 5.43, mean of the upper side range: 5.93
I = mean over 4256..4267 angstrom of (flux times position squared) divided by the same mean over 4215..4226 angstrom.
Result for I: 1.10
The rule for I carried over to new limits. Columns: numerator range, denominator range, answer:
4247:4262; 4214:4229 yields 1.08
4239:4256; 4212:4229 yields 1.10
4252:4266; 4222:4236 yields 1.14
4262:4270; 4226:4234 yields 1.16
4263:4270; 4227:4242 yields 1.04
